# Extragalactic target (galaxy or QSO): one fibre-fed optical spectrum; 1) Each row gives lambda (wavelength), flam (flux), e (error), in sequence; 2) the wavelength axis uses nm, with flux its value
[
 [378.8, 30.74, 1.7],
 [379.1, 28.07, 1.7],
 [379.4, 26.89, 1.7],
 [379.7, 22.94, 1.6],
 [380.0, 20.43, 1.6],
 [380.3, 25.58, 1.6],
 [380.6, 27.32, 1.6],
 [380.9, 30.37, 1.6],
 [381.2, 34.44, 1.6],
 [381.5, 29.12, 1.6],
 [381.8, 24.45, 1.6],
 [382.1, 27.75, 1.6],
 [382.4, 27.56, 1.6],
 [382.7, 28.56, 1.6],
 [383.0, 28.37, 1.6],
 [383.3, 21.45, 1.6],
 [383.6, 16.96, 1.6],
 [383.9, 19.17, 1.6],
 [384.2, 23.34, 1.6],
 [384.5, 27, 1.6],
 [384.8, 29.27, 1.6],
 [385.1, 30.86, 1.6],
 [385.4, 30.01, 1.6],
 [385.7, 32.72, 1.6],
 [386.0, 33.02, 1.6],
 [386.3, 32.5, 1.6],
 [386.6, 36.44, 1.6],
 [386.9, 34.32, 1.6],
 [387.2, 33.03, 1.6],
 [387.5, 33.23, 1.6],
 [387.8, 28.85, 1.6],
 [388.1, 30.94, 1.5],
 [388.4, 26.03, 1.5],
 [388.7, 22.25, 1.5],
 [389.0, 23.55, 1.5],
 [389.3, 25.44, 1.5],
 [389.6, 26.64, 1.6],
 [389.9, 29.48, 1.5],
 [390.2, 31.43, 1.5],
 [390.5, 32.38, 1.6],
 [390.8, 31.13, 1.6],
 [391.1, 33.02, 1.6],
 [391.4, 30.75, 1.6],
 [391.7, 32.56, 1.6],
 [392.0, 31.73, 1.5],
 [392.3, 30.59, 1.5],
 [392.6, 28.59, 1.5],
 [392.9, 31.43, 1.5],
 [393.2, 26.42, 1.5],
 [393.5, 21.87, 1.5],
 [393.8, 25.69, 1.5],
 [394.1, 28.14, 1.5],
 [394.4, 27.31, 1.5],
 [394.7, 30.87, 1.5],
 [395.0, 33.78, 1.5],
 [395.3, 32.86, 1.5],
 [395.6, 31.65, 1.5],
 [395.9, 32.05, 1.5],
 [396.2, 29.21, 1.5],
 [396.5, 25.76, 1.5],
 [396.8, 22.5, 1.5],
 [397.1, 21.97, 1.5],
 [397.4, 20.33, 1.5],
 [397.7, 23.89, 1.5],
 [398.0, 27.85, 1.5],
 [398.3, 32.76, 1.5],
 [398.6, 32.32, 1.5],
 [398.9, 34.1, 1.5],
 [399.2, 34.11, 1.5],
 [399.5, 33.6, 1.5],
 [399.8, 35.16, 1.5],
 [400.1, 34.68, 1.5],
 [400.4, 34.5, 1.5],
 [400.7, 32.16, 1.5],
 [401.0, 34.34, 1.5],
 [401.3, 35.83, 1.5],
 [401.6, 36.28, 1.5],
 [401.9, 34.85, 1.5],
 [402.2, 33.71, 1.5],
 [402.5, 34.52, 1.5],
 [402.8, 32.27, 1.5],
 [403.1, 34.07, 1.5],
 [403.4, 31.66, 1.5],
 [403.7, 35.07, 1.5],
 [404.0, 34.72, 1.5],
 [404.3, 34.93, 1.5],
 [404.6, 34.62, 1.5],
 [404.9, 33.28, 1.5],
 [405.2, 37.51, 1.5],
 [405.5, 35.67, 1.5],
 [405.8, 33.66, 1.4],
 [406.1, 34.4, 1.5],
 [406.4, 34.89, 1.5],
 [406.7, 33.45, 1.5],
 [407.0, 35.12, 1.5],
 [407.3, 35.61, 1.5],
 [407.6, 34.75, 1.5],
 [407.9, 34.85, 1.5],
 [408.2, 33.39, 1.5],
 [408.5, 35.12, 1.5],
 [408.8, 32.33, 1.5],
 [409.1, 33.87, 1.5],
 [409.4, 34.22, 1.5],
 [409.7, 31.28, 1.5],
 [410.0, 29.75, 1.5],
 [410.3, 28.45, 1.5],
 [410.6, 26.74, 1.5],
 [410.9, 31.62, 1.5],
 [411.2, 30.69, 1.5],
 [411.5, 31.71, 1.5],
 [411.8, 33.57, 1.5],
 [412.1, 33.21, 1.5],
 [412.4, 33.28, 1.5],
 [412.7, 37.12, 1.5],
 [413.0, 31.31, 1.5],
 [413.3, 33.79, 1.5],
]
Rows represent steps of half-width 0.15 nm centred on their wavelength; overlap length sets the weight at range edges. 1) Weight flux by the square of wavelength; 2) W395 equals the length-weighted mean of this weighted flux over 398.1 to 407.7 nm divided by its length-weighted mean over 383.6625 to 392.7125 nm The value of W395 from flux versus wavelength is 1.25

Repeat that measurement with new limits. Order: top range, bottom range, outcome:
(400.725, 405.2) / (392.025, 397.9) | 1.29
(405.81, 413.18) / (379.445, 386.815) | 1.37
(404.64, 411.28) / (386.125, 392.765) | 1.21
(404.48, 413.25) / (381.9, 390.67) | 1.31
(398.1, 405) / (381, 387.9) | 1.29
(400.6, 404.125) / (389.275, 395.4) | 1.21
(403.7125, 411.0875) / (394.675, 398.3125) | 1.27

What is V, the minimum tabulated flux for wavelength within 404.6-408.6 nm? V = 33.28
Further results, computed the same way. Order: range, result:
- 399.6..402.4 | 32.16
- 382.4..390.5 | 16.96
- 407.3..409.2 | 32.33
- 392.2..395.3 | 21.87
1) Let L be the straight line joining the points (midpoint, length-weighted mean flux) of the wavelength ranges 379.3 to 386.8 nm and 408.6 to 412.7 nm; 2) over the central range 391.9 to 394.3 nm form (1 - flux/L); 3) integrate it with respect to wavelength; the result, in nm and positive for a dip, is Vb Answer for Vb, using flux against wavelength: 0.09 nm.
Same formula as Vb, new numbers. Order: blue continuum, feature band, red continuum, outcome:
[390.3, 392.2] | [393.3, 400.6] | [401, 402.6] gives 0.90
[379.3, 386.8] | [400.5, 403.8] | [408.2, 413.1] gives -0.36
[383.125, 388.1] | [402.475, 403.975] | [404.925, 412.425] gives -0.06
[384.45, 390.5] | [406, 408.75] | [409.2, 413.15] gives -0.27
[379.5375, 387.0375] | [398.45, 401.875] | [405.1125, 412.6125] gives -0.33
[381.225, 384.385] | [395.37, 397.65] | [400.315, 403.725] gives 0.37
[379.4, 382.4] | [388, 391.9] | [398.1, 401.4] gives 0.18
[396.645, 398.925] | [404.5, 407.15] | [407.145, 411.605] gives -0.36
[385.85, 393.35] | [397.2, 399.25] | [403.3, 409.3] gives 0.22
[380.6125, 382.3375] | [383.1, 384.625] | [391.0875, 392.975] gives 0.40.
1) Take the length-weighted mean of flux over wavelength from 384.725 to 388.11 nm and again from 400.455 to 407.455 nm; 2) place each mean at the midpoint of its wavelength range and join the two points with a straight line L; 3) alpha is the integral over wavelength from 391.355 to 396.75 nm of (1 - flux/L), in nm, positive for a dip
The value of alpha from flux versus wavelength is 0.62 nm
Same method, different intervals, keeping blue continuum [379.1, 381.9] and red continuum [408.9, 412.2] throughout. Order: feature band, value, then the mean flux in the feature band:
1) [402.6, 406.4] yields -0.48 nm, 34.3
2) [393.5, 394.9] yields 0.07 nm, 27.6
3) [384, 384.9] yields 0.05 nm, 26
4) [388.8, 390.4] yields 0.06 nm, 27.3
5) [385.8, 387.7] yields -0.39 nm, 33.6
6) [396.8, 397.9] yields 0.26 nm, 22.4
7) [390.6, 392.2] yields -0.18 nm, 31.8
